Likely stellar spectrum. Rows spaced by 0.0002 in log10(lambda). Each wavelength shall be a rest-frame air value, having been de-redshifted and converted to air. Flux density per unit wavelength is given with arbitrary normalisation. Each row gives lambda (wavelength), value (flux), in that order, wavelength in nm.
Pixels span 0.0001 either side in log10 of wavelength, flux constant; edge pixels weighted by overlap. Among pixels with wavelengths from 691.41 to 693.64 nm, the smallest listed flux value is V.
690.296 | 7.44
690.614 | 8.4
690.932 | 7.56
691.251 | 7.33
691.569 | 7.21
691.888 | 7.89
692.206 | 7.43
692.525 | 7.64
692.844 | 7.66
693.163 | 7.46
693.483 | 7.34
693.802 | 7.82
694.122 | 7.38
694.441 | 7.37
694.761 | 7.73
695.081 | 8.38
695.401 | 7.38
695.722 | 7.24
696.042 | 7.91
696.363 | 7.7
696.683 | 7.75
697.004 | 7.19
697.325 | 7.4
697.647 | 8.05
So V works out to 7.21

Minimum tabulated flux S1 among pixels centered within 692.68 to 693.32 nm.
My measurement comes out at 7.46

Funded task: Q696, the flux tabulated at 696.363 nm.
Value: 7.7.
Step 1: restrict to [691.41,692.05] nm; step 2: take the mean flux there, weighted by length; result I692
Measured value 7.55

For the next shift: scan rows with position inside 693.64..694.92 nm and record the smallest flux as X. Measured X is 7.37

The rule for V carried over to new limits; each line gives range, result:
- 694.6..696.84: 7.24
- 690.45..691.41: 7.33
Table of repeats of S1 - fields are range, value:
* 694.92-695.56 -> 7.38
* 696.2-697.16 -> 7.19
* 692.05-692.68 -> 7.43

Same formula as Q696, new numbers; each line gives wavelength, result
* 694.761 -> 7.73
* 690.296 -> 7.44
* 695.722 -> 7.24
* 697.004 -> 7.19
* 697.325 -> 7.4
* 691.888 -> 7.89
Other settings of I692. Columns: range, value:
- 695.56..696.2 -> 7.57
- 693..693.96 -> 7.54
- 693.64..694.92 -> 7.58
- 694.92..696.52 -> 7.72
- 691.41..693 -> 7.57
